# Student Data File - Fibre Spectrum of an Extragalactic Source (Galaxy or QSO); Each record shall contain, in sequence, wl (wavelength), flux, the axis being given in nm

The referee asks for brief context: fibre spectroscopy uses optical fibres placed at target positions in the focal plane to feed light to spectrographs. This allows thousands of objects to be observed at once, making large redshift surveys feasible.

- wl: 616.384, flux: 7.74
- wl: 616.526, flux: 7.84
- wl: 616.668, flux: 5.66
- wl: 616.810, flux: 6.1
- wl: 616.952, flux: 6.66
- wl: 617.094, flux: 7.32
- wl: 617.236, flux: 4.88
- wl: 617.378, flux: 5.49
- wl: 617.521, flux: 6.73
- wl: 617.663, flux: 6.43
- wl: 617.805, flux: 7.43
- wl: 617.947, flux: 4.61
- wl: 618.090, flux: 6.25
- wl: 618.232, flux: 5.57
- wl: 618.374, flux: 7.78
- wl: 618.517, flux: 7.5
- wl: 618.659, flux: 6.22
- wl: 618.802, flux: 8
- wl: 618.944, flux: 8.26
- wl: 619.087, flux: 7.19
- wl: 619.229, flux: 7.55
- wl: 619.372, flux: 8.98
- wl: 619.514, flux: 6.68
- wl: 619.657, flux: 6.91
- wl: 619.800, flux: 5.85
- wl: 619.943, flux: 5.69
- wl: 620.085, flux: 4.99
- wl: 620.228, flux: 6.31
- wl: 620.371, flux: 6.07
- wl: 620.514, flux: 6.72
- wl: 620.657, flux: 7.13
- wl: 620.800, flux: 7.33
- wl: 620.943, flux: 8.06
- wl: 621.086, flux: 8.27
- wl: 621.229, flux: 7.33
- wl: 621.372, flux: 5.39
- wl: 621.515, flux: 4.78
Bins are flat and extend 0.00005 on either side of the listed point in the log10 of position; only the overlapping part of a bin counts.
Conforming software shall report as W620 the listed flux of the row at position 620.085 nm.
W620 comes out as 4.99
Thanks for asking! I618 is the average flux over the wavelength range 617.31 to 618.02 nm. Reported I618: 6.13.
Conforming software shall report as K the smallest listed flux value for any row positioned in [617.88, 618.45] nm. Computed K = 4.61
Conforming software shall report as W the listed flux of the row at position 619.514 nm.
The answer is 6.68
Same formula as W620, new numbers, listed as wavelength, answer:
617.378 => 5.49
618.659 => 6.22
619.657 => 6.91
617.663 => 6.43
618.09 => 6.25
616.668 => 5.66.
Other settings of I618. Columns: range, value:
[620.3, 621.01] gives 7.05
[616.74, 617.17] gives 6.68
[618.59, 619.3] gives 7.45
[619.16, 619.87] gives 7.19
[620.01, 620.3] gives 5.66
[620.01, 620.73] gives 6.24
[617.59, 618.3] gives 6.07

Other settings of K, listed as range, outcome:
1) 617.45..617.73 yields 6.43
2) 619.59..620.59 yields 4.99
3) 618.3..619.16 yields 6.22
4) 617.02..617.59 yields 4.88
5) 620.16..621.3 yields 6.07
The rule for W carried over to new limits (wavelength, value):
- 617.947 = 4.61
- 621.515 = 4.78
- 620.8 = 7.33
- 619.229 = 7.55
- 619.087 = 7.19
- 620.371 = 6.07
